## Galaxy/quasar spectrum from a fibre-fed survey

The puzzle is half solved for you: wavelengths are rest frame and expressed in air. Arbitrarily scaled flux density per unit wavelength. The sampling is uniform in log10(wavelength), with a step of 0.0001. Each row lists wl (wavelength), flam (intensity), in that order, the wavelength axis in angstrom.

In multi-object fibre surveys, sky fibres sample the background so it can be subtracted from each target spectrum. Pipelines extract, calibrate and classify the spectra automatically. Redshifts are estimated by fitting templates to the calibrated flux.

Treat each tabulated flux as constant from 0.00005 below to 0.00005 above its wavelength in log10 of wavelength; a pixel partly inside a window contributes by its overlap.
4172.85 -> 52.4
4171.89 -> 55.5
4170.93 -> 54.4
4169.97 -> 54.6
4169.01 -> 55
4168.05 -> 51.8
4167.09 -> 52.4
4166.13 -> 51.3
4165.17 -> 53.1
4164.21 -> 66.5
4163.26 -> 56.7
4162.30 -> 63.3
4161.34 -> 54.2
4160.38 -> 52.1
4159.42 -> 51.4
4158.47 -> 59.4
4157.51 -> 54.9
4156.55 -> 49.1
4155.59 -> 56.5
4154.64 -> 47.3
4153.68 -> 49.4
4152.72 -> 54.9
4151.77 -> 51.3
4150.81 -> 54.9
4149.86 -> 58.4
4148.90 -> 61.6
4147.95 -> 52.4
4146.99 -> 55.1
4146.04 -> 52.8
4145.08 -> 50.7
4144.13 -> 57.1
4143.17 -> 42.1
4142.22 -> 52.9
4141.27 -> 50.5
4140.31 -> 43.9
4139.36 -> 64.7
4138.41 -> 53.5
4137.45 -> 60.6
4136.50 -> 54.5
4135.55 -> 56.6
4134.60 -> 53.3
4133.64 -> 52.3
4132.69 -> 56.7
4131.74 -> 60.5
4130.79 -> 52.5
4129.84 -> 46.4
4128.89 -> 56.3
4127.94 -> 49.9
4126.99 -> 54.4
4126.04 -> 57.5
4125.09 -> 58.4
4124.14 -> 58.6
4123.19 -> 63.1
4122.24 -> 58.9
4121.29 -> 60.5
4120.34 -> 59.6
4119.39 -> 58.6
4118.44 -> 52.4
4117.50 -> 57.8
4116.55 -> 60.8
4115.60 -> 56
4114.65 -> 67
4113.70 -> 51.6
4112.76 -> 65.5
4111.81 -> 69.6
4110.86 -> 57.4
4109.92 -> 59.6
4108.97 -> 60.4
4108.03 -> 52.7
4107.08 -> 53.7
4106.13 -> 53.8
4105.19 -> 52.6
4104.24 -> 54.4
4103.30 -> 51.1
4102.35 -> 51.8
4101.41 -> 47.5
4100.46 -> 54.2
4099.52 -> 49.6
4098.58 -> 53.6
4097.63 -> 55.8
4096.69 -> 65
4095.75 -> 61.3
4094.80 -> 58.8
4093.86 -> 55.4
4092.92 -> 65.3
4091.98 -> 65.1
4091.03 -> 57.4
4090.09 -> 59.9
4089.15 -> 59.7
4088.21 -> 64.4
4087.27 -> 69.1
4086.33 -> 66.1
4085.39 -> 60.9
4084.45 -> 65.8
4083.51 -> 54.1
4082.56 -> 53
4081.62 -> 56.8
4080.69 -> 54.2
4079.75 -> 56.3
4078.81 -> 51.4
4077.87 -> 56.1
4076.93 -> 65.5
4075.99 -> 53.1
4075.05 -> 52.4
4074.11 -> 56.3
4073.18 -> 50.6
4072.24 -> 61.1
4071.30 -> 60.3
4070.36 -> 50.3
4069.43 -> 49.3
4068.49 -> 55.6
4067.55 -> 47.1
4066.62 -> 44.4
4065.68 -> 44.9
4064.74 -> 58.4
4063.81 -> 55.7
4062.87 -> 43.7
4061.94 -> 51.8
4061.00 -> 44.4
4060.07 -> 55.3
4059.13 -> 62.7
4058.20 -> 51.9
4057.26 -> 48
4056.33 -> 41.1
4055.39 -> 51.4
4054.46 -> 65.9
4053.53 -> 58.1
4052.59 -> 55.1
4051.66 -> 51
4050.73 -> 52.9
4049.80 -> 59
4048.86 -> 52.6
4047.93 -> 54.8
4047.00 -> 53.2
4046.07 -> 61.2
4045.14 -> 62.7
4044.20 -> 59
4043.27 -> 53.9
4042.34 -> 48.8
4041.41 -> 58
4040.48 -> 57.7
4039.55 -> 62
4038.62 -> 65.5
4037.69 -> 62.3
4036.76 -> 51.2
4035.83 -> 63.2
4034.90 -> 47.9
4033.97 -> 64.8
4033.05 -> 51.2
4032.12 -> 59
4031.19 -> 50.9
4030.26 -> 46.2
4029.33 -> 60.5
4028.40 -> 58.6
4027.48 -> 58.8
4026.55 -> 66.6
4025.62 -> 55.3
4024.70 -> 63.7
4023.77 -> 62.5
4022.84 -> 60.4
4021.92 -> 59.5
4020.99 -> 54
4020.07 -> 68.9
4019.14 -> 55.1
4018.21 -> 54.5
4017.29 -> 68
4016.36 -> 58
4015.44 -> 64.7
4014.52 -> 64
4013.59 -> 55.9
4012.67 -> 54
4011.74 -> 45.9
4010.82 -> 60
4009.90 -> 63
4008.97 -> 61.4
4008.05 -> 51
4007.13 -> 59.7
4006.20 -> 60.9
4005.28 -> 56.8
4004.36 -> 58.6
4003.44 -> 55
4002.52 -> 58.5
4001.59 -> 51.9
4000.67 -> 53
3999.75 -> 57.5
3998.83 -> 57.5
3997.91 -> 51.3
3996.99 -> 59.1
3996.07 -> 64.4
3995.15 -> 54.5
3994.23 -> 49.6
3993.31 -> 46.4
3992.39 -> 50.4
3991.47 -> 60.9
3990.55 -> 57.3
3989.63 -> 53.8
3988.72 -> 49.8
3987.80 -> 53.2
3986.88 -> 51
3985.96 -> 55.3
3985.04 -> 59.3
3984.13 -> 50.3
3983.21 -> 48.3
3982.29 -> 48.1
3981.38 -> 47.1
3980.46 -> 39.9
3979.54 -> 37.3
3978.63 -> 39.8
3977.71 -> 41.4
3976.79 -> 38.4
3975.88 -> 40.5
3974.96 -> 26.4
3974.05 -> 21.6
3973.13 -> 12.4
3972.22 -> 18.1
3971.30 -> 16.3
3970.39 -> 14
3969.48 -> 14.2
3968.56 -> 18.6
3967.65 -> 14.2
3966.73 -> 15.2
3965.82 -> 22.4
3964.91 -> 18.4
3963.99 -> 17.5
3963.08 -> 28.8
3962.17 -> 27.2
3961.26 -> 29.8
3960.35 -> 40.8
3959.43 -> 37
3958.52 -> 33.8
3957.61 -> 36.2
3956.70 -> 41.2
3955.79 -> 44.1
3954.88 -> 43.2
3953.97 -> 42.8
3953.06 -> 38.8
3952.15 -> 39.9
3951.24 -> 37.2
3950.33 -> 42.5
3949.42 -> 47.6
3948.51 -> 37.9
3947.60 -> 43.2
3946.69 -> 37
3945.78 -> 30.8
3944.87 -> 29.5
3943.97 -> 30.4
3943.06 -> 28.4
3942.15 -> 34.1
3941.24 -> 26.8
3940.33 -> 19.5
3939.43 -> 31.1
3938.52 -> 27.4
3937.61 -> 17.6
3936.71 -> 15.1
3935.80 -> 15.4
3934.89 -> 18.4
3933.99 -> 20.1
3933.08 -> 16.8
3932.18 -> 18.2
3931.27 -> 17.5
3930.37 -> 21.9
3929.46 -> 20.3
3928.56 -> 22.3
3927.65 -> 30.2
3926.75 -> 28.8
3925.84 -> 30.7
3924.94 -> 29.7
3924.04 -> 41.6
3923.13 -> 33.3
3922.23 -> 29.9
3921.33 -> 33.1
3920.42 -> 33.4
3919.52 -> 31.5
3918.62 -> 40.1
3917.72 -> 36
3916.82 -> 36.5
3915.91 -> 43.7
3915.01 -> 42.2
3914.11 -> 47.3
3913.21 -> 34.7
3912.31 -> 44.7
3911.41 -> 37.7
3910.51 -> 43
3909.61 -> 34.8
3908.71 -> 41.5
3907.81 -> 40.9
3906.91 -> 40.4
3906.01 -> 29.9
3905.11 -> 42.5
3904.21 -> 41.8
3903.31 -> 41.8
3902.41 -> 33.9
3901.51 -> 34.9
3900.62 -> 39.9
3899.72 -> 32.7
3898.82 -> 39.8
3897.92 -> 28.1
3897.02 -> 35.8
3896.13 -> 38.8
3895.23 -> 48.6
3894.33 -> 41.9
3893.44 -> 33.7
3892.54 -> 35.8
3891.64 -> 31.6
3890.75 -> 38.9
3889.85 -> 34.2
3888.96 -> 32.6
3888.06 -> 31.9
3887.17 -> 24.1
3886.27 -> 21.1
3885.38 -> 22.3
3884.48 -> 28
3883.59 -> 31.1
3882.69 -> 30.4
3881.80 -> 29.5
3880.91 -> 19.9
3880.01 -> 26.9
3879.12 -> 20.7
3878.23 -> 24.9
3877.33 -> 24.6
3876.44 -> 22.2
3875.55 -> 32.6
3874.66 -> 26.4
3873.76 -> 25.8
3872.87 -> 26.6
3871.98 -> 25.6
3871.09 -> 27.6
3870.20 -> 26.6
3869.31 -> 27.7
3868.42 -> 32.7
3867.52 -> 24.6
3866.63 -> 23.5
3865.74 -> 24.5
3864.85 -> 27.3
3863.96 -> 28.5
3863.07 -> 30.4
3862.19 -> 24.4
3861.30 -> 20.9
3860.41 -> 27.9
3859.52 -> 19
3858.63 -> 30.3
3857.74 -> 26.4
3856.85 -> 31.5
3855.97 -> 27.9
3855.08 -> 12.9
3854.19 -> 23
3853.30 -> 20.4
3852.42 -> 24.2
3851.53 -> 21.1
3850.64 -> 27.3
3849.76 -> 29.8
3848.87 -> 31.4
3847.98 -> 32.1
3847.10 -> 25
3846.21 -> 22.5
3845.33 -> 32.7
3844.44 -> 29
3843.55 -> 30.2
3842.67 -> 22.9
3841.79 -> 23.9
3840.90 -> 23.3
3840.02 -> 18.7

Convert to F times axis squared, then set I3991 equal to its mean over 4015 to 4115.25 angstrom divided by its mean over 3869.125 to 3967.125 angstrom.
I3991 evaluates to 1.92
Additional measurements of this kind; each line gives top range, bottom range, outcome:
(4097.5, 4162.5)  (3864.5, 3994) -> 1.84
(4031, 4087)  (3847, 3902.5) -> 2.11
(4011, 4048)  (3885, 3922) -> 1.69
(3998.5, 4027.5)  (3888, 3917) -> 1.62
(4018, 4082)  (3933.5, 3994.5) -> 1.67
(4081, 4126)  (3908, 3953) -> 2.00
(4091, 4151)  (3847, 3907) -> 2.16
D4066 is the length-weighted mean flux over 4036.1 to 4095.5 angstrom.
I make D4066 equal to 56.1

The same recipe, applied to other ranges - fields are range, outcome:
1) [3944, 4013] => 42.2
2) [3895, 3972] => 31.8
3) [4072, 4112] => 57.4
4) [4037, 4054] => 57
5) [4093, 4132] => 56.8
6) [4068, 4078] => 55.5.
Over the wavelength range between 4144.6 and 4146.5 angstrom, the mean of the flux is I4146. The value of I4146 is 51.7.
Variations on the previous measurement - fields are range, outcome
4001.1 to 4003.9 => 55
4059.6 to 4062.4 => 50.5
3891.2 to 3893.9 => 33.8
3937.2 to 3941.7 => 24.5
